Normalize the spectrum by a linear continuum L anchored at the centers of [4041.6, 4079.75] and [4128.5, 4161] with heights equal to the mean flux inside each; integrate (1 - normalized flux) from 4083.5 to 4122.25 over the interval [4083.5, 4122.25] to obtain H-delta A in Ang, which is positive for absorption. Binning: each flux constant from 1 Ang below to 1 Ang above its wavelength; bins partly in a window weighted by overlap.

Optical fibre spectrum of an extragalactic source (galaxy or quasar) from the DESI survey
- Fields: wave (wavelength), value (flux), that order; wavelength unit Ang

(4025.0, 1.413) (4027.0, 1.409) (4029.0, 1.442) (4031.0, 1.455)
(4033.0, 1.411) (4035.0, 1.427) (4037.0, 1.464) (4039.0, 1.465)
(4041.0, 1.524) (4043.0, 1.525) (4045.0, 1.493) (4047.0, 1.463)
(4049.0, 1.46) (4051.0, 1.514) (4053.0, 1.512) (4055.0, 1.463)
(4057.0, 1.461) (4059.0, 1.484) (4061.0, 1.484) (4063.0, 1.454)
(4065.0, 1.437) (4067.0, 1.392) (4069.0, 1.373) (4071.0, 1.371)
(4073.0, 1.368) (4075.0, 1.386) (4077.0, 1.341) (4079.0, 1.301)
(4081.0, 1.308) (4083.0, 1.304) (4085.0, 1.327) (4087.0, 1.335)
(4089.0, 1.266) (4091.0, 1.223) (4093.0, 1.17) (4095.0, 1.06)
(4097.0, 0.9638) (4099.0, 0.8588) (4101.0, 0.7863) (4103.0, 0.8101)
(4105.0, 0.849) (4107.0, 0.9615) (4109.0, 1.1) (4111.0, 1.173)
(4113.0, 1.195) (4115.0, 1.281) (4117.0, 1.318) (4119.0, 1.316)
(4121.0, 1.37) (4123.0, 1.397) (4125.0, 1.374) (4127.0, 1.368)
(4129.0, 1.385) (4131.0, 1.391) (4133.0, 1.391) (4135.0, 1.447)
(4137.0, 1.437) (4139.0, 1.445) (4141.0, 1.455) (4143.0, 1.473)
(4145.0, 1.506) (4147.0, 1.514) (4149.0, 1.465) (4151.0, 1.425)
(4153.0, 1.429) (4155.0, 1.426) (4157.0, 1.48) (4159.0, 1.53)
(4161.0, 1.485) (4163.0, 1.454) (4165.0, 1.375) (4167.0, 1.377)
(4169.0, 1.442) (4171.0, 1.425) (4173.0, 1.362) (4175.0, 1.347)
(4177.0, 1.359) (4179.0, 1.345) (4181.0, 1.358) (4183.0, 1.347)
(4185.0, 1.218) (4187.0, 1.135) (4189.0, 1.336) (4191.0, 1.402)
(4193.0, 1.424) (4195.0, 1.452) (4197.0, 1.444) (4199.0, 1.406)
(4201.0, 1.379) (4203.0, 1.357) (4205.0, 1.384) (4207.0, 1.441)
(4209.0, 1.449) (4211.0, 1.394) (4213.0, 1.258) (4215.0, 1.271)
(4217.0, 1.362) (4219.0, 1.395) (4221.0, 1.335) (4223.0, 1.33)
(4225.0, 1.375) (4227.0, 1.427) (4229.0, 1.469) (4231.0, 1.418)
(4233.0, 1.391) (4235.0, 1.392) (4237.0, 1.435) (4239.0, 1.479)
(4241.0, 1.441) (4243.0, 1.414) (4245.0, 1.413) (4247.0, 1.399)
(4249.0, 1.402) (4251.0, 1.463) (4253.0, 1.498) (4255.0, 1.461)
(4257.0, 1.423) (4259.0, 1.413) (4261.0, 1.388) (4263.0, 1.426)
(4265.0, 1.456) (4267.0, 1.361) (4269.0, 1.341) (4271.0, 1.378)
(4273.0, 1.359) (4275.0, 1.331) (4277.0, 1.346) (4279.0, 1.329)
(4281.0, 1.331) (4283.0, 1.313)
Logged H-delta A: 8.5 Ang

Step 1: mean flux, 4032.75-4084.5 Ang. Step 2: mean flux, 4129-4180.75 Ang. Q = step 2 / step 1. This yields 1.00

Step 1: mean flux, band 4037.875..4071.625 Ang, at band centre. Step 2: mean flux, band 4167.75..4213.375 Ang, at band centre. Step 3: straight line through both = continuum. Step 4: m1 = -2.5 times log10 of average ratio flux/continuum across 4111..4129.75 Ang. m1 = 0.07 mag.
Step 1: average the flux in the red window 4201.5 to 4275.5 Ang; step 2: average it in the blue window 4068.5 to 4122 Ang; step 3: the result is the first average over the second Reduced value 1.18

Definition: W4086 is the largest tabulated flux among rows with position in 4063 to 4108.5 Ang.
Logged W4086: 1.454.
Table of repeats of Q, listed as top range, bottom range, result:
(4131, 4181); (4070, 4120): 1.22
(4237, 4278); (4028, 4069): 0.96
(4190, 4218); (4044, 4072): 0.95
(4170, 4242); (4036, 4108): 1.06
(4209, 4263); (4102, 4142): 1.10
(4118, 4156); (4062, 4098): 1.09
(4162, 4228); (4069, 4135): 1.12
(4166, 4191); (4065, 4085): 0.99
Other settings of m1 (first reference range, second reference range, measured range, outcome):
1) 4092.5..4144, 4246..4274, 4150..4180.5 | -0.11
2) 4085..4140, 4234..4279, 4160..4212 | -0.06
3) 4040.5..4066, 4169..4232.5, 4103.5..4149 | 0.08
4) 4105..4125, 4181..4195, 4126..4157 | -0.14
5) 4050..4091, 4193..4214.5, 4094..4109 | 0.46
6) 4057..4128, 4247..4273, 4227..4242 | -0.03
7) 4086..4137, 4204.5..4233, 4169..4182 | -0.05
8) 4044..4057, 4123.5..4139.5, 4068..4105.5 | 0.22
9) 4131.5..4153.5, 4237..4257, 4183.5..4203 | 0.07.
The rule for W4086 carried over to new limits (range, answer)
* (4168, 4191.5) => 1.442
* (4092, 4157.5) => 1.514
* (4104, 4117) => 1.318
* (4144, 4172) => 1.53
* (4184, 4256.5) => 1.498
